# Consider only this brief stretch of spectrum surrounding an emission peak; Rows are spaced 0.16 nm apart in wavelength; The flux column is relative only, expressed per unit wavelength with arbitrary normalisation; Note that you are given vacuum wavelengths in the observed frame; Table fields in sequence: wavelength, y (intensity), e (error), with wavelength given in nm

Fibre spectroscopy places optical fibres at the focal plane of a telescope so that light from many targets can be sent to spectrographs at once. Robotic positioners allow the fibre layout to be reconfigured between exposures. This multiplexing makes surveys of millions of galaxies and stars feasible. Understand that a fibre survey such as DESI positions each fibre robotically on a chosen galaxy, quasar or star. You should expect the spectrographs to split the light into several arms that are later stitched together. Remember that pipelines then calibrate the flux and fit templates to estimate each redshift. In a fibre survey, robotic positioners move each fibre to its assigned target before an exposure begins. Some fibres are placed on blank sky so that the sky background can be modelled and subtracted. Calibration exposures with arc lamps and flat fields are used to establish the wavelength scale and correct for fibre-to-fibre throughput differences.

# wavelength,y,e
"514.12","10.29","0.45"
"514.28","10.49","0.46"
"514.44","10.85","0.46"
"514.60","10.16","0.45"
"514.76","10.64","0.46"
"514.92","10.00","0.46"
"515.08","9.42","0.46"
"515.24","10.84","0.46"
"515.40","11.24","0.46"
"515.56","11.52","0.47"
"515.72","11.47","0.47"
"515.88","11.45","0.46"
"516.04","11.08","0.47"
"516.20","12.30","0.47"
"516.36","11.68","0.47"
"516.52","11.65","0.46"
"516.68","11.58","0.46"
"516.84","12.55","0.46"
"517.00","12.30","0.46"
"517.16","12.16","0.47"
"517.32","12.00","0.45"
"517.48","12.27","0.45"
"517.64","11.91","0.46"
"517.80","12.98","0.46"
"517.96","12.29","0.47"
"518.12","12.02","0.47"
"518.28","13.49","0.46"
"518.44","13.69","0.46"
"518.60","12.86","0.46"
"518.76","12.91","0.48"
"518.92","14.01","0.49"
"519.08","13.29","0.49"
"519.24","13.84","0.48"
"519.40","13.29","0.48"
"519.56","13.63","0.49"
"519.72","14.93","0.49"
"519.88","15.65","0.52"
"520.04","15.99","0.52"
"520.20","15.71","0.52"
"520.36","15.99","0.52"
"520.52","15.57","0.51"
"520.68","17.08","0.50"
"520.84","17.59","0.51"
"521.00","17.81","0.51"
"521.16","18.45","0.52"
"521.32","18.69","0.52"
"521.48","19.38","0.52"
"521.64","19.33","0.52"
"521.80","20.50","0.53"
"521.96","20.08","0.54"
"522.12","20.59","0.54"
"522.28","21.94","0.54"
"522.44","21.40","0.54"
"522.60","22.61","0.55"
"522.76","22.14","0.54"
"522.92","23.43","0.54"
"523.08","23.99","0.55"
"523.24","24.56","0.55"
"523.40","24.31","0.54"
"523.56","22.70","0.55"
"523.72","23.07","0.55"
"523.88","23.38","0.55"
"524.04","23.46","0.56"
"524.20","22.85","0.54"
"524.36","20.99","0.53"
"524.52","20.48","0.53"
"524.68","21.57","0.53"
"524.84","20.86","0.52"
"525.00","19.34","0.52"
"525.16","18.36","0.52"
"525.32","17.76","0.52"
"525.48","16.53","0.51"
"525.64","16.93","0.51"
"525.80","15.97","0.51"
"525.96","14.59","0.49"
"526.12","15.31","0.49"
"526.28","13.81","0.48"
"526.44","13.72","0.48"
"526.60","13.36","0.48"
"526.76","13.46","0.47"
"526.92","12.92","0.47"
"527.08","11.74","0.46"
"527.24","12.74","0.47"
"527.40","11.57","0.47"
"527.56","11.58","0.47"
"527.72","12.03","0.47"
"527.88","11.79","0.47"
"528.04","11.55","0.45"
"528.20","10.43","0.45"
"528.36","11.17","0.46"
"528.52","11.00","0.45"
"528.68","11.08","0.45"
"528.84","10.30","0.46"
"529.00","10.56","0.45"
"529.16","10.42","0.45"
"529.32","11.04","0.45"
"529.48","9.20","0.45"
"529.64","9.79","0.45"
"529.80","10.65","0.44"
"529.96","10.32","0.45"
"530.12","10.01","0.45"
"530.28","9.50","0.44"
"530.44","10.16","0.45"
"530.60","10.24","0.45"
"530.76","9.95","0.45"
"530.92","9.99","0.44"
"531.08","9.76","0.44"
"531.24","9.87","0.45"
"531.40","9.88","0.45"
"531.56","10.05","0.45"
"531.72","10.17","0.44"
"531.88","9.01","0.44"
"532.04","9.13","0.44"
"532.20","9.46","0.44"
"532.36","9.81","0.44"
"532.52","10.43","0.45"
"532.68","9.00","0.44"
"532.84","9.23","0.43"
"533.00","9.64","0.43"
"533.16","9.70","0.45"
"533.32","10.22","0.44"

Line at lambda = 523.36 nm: C IV 1549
